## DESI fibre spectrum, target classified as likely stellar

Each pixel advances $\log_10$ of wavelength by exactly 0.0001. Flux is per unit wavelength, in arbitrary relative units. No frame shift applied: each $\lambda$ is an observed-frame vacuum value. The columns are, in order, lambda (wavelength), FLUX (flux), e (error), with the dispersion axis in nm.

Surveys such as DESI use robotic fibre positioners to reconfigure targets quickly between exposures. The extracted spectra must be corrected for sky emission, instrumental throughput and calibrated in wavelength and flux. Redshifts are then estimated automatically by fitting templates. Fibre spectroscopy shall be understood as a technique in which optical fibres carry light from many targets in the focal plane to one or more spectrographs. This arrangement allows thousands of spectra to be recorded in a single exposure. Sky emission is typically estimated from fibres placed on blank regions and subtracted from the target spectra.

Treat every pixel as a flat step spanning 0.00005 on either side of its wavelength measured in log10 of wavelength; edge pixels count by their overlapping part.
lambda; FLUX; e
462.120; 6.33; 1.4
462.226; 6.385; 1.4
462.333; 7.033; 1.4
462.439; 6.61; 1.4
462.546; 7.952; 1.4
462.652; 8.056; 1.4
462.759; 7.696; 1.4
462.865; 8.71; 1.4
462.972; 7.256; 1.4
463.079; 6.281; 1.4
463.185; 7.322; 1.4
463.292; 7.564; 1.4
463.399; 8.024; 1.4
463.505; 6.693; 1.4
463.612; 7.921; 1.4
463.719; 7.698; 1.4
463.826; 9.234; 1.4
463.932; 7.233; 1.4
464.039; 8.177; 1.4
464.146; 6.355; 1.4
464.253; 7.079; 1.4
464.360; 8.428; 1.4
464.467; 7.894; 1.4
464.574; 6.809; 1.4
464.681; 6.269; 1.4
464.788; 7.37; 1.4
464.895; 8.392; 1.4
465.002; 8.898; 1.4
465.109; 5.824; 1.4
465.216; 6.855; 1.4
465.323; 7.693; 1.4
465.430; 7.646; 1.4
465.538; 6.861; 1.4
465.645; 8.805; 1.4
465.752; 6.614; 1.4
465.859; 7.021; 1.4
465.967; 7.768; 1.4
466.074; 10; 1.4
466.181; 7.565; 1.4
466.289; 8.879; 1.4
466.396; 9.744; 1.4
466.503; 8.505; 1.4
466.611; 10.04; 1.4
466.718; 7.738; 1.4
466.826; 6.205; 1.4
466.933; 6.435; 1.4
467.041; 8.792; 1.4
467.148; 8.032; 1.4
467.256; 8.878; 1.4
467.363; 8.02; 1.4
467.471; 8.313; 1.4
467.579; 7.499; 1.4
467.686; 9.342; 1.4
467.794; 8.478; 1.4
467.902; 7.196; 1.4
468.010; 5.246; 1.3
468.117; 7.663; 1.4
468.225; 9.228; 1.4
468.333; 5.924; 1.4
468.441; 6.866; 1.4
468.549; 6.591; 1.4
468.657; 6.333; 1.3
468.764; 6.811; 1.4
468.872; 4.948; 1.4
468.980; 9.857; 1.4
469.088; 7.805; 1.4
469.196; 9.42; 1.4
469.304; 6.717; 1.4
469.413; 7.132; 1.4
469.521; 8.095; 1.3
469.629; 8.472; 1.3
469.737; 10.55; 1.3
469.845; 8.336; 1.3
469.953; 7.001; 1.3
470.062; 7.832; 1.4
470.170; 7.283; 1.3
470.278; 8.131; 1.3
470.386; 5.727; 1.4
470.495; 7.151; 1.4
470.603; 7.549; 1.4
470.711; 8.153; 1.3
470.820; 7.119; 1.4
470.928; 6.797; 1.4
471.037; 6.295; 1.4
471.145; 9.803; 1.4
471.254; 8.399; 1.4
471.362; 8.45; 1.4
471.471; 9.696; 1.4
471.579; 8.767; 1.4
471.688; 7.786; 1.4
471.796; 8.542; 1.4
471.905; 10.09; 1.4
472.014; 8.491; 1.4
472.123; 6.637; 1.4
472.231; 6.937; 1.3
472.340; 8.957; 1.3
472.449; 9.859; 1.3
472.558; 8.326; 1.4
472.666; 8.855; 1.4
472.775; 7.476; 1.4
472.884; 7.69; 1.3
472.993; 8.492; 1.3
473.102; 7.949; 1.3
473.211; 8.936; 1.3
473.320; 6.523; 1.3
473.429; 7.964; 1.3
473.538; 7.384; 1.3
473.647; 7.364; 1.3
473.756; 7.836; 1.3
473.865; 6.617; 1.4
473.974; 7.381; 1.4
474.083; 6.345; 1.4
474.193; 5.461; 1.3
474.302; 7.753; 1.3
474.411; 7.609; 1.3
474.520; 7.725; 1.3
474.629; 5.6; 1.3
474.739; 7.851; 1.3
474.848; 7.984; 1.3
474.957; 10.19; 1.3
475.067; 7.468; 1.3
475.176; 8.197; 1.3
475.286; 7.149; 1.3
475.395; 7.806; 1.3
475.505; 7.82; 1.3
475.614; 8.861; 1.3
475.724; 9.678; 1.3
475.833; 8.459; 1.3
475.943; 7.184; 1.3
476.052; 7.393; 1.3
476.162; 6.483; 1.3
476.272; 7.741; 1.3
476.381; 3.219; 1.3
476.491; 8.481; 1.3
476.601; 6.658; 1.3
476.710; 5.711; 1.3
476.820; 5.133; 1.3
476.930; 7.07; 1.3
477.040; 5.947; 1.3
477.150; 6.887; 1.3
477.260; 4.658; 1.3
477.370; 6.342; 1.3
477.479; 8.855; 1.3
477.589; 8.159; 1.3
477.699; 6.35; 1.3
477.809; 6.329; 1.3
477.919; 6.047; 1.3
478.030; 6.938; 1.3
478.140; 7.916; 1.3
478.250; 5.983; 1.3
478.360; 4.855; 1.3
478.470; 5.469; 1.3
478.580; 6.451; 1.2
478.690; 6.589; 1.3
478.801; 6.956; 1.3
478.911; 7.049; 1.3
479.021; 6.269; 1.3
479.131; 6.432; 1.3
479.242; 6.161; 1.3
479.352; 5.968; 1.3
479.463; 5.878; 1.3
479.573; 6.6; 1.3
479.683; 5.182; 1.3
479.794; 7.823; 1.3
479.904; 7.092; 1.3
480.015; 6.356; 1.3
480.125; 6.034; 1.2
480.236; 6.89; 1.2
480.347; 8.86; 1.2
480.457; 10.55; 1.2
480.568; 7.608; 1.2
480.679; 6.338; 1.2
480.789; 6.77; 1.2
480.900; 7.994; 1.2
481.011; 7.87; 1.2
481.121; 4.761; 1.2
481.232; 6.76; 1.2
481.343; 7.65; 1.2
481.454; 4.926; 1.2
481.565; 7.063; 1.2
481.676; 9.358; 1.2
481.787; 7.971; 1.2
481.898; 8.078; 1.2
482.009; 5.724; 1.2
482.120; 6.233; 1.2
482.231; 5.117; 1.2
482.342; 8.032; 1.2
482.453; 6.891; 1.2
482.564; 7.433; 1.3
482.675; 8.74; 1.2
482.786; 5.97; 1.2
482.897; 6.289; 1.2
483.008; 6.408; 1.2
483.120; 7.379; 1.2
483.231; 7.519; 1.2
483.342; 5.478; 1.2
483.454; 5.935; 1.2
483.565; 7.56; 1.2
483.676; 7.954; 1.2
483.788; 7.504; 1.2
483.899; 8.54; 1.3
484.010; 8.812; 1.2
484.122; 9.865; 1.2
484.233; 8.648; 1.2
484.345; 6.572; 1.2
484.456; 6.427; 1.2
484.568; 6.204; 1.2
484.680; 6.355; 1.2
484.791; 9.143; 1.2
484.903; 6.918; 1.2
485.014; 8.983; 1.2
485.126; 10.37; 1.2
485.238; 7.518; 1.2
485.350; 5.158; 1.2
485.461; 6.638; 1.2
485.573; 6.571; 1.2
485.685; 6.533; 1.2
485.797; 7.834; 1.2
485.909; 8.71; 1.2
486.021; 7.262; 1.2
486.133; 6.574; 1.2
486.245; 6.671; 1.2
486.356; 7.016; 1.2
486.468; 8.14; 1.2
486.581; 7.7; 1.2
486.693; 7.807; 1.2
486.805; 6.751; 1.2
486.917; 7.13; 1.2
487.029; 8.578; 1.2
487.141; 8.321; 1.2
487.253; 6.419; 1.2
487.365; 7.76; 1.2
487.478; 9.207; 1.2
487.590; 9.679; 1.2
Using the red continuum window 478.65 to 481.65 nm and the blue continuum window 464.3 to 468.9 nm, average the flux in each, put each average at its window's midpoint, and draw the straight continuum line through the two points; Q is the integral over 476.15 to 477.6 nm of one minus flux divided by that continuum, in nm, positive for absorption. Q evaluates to 0.12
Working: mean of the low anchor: 7.65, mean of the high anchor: 6.86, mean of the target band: 6.48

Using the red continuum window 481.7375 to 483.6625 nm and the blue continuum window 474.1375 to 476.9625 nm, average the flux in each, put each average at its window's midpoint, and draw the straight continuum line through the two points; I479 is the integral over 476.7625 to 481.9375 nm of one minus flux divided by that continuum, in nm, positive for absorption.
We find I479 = 0.22 nm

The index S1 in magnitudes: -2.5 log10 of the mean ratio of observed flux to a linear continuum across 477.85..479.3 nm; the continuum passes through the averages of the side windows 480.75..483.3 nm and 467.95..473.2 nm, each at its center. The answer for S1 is 0.14 mag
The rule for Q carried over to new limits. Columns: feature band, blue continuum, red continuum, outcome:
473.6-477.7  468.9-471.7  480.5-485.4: 0.25 nm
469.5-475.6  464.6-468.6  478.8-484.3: -0.30 nm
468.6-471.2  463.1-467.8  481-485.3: 0.02 nm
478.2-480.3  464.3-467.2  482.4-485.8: 0.32 nm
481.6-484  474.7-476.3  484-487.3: 0.15 nm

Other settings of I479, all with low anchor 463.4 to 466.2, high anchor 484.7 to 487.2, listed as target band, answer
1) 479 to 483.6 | 0.395 nm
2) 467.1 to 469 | 0.029 nm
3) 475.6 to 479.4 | 0.442 nm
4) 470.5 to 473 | -0.206 nm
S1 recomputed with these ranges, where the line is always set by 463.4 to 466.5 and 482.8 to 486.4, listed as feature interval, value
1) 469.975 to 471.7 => -0.026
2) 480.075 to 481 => -0.032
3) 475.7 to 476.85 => 0.093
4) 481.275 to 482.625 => 0.053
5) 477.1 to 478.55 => 0.148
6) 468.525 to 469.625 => 0.029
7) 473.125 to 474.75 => 0.049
